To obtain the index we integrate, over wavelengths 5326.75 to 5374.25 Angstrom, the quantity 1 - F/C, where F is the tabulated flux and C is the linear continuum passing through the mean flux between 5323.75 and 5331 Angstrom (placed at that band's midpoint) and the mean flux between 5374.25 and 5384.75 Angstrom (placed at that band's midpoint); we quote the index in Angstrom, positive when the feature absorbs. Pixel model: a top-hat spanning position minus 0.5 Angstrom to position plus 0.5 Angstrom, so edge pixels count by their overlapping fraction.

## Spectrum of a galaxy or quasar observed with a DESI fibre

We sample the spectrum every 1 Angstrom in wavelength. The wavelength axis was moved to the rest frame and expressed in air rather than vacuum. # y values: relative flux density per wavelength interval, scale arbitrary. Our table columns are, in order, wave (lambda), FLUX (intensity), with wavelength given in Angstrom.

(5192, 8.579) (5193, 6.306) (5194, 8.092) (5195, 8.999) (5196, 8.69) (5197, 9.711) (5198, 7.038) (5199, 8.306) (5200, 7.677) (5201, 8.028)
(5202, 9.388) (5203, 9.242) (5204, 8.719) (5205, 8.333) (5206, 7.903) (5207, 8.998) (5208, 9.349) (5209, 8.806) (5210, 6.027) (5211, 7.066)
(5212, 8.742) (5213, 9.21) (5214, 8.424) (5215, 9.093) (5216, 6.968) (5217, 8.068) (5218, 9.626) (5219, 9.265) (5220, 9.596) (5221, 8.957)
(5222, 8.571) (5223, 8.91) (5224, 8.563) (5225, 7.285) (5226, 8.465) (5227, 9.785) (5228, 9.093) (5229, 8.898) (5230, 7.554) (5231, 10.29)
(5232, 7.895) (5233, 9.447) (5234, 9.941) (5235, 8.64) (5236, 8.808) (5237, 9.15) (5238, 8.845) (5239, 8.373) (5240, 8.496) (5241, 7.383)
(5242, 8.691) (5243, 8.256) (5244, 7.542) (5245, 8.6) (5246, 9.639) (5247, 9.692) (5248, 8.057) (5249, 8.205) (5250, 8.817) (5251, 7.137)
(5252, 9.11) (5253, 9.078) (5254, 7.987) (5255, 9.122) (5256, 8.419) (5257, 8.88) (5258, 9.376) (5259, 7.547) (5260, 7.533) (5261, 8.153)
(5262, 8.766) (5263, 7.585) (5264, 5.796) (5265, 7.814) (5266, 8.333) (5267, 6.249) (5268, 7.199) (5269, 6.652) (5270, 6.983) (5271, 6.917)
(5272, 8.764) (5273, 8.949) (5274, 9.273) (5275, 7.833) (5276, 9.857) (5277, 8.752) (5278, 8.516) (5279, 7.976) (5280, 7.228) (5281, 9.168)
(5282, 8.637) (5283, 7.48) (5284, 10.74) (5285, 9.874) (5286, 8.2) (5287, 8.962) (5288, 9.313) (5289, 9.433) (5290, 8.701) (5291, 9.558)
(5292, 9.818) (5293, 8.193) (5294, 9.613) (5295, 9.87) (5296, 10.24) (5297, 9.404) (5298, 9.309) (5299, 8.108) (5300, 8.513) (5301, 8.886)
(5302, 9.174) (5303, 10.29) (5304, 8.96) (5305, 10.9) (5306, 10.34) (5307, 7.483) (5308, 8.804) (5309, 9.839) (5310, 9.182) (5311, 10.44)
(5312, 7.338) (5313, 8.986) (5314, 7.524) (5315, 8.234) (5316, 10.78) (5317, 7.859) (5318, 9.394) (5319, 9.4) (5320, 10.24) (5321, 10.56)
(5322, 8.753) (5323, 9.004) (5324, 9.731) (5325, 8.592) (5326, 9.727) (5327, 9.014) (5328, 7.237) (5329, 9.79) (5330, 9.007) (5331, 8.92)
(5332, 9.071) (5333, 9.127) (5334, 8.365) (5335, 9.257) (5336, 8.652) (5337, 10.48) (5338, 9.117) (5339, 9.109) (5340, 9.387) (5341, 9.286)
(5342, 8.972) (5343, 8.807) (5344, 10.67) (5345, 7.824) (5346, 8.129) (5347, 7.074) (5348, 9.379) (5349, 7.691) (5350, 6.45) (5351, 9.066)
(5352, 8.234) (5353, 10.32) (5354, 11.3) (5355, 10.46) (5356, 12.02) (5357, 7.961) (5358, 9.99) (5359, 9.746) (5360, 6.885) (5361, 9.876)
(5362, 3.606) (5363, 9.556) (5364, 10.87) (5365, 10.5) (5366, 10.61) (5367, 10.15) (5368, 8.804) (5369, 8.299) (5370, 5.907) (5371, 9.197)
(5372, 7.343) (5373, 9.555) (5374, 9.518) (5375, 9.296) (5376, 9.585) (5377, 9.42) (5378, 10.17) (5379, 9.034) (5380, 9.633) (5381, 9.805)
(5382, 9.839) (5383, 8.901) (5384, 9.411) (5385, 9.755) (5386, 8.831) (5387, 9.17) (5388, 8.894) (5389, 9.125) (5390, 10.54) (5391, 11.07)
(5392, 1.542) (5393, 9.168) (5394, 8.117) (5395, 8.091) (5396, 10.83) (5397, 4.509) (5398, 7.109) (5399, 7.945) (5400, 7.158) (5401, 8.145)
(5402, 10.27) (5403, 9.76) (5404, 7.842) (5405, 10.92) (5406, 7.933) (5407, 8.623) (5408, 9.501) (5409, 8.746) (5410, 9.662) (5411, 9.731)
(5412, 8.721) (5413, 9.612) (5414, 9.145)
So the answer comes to 1.3 Angstrom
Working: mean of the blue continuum 8.98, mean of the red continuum 9.52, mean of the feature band 8.97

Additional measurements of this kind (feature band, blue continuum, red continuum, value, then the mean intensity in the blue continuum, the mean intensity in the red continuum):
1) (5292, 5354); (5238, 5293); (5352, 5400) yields -2.8 Angstrom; 8.4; 8.96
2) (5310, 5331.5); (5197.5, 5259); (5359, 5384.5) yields -0.5 Angstrom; 8.58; 9.04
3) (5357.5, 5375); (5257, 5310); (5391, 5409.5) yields -1.1 Angstrom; 8.66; 8.2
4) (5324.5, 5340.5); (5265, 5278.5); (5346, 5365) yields -0.7 Angstrom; 8.01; 8.94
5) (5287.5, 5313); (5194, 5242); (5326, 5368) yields -1.0 Angstrom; 8.6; 9.08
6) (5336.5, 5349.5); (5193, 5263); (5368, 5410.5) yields -0.3 Angstrom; 8.55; 8.77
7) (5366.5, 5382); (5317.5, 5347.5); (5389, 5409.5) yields -0.7 Angstrom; 9.09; 8.41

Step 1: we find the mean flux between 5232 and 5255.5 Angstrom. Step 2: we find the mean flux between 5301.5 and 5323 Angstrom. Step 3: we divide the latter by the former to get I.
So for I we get 1.07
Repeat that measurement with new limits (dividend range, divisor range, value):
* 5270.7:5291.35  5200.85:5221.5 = 1.02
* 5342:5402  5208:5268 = 1.05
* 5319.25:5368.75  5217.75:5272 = 1.09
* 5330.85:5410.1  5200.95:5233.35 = 1.03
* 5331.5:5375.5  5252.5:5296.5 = 1.06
